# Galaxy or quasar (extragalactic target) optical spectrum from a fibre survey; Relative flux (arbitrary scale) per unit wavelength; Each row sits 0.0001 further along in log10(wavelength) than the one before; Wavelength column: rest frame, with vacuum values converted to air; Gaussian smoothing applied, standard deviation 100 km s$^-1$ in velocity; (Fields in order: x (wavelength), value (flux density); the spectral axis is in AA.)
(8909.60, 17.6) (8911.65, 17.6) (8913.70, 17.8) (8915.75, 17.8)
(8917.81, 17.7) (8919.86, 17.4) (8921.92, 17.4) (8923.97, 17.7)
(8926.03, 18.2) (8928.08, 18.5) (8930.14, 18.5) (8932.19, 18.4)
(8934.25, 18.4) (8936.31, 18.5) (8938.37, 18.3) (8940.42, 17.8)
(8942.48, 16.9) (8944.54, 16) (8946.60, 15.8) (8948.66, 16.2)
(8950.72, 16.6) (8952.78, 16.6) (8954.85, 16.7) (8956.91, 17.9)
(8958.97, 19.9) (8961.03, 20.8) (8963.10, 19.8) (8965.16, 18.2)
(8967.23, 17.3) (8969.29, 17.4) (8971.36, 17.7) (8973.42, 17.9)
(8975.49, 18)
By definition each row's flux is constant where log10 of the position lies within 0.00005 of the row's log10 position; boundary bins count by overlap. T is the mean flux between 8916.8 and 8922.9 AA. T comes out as 17.5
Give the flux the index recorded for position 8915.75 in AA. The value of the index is 17.8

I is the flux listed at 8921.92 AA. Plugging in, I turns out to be 17.4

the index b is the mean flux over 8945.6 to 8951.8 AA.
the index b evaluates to 16.2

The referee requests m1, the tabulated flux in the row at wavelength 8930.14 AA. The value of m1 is 18.5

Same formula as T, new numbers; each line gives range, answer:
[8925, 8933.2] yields 18.4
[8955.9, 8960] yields 18.9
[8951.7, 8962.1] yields 18.4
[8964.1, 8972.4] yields 17.7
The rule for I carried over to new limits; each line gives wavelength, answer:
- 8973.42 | 17.9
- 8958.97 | 19.9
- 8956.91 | 17.9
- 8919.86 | 17.4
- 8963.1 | 19.8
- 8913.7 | 17.8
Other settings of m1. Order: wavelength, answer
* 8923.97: 17.7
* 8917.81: 17.7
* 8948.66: 16.2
